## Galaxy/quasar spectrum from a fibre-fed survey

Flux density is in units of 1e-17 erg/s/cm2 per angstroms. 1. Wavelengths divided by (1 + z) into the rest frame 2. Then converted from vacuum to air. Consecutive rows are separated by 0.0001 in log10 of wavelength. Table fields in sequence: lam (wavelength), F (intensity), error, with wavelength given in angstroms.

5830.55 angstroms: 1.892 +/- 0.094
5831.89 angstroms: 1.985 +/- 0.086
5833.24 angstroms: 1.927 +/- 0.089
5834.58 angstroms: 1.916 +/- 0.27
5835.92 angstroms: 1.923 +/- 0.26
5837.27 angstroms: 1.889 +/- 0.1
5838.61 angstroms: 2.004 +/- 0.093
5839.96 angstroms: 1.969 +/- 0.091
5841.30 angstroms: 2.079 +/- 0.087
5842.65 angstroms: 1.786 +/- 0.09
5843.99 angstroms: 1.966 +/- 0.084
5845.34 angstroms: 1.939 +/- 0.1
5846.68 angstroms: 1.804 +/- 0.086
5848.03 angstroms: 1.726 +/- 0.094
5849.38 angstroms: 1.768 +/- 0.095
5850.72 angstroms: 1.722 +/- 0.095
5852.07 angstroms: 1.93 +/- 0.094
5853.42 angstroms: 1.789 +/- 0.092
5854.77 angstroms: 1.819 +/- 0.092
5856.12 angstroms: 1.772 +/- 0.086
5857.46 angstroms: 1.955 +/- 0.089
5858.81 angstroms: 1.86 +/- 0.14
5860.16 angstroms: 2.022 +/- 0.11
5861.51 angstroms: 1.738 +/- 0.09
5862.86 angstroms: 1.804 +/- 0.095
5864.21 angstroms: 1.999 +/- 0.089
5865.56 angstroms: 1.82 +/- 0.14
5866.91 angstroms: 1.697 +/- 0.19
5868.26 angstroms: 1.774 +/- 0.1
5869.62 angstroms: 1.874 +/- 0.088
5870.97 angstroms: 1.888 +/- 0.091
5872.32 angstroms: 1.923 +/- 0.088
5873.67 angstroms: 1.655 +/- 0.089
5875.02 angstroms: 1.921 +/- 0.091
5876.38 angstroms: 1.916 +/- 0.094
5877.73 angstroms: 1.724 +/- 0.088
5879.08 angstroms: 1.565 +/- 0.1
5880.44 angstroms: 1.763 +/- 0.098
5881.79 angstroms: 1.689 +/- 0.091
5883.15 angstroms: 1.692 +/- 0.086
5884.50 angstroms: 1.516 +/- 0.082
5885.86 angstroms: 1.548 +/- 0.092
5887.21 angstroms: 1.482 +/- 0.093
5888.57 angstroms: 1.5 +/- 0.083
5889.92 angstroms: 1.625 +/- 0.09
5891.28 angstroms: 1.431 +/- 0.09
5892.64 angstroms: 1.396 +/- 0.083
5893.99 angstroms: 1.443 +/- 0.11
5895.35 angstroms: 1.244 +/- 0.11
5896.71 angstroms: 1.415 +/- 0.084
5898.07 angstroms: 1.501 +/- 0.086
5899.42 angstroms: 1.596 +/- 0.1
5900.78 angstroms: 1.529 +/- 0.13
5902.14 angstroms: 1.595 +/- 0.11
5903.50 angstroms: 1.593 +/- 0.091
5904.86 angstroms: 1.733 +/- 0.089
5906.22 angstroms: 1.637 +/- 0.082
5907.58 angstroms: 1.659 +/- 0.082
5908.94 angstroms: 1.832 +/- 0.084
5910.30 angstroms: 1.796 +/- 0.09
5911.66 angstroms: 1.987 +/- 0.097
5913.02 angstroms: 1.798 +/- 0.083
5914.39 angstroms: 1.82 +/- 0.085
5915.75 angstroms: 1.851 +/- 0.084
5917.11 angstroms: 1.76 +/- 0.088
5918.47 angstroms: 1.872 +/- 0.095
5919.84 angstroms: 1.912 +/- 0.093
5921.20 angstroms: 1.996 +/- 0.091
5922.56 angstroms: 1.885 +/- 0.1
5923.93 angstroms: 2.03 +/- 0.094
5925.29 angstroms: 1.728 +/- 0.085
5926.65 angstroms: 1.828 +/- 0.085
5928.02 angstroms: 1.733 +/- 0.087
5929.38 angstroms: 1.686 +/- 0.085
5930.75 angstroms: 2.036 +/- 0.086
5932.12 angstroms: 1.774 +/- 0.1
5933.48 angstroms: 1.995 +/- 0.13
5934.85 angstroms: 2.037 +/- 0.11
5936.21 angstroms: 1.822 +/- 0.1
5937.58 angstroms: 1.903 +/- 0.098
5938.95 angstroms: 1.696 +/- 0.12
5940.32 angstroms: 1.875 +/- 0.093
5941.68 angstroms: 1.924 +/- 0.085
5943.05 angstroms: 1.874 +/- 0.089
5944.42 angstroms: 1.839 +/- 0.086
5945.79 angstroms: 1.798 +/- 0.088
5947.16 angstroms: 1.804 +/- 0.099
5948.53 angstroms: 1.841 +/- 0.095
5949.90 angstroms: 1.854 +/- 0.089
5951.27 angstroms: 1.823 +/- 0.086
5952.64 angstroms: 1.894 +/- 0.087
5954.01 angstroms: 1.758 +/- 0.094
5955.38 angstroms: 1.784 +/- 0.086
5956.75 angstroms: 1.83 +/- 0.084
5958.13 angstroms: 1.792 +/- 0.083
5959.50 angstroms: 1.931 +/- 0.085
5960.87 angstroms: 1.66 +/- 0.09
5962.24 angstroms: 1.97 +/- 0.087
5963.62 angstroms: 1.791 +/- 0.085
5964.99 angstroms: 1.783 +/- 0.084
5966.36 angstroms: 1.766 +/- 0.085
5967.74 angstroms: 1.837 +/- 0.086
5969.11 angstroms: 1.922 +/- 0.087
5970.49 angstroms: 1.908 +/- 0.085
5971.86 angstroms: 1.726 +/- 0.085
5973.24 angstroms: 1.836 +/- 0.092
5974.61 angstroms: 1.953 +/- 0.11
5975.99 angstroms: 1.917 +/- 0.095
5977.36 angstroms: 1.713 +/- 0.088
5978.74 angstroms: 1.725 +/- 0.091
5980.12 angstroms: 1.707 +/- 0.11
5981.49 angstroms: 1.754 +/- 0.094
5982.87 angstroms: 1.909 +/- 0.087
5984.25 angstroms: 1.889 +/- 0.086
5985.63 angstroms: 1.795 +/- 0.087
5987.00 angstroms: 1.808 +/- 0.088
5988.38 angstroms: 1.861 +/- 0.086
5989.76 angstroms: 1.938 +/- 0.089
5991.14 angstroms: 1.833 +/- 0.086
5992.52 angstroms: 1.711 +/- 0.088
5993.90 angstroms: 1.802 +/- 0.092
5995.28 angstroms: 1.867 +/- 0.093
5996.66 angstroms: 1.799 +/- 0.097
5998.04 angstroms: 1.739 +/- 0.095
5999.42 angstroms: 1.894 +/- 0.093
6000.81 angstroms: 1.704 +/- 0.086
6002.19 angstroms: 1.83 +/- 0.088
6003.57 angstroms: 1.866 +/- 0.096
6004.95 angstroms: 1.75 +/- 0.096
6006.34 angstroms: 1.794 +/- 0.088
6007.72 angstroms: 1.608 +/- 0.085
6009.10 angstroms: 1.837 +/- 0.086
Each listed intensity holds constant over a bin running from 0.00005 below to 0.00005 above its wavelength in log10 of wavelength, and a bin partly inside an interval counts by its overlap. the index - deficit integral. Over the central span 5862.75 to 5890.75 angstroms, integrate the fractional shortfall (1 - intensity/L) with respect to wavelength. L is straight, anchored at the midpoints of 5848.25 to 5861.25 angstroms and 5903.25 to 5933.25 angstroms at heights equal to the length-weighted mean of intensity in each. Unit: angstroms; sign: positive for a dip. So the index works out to 1.6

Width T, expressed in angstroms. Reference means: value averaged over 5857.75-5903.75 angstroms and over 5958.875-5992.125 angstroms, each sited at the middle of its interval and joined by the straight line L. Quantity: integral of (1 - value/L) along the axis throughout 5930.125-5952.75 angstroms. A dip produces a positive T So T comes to -1.2 angstroms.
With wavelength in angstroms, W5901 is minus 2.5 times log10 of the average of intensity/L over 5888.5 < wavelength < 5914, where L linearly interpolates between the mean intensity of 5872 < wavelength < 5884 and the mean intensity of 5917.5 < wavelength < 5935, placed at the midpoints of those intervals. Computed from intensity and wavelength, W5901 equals 0.14 mag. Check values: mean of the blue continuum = 1.75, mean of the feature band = 1.6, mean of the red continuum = 1.88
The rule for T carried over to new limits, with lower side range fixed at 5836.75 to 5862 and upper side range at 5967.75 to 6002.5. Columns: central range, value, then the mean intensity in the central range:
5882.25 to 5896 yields 2.7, 1.49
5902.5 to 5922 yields 0.5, 1.8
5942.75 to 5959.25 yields 0.1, 1.83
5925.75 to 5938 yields -0.2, 1.87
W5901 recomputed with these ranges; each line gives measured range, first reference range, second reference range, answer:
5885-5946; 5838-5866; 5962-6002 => 0.068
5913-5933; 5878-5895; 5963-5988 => -0.117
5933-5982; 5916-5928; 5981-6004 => 0.007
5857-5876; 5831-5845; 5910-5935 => 0.038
